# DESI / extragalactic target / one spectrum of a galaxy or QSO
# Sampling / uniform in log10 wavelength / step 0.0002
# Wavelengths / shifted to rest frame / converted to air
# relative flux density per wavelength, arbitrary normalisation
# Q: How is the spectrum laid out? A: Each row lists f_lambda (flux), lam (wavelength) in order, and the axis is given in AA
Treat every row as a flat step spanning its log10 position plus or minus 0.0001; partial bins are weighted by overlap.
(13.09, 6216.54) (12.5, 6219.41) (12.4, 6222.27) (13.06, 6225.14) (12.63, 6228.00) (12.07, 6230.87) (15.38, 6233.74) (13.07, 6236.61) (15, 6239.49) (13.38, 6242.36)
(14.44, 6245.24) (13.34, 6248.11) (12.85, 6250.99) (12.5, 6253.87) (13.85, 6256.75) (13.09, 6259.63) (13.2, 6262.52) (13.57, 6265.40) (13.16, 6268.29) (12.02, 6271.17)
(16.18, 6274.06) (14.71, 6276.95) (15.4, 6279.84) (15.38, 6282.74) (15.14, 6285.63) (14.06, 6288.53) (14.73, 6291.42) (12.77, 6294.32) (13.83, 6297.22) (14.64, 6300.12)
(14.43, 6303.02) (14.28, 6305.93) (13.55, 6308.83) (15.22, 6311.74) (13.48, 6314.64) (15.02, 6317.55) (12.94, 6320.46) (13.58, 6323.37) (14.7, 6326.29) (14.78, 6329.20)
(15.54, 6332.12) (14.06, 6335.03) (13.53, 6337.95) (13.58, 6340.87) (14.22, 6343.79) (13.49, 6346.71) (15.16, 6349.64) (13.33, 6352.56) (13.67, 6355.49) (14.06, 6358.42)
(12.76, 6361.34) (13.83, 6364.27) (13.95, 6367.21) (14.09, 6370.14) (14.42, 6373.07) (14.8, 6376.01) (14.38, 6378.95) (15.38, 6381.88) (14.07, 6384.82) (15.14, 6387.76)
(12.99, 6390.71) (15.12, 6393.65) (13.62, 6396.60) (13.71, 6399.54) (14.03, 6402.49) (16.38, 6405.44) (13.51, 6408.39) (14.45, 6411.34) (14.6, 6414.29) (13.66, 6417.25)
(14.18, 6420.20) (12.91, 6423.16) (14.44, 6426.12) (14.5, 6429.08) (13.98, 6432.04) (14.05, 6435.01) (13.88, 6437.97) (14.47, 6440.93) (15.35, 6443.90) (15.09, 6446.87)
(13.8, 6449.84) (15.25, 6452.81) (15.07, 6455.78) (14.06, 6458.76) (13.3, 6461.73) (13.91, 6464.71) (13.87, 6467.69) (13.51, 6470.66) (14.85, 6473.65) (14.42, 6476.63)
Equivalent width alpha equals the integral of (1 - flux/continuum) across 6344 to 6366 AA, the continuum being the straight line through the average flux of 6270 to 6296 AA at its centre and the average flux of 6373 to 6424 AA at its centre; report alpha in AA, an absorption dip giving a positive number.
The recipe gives 0.9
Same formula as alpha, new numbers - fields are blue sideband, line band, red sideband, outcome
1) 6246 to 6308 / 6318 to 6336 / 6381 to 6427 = -0.3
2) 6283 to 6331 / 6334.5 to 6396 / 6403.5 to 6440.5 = 0.6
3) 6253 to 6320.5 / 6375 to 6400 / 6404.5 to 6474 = -0.3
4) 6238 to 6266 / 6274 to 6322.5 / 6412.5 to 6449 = -2.4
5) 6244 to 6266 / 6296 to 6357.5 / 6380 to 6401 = -1.3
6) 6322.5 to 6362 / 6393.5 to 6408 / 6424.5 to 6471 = -0.3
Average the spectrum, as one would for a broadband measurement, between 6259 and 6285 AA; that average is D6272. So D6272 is 14.1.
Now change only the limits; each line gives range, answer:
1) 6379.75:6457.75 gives 14.4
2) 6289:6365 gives 14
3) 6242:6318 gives 14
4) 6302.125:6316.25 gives 14.2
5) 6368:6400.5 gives 14.3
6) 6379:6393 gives 14.4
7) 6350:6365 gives 13.6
